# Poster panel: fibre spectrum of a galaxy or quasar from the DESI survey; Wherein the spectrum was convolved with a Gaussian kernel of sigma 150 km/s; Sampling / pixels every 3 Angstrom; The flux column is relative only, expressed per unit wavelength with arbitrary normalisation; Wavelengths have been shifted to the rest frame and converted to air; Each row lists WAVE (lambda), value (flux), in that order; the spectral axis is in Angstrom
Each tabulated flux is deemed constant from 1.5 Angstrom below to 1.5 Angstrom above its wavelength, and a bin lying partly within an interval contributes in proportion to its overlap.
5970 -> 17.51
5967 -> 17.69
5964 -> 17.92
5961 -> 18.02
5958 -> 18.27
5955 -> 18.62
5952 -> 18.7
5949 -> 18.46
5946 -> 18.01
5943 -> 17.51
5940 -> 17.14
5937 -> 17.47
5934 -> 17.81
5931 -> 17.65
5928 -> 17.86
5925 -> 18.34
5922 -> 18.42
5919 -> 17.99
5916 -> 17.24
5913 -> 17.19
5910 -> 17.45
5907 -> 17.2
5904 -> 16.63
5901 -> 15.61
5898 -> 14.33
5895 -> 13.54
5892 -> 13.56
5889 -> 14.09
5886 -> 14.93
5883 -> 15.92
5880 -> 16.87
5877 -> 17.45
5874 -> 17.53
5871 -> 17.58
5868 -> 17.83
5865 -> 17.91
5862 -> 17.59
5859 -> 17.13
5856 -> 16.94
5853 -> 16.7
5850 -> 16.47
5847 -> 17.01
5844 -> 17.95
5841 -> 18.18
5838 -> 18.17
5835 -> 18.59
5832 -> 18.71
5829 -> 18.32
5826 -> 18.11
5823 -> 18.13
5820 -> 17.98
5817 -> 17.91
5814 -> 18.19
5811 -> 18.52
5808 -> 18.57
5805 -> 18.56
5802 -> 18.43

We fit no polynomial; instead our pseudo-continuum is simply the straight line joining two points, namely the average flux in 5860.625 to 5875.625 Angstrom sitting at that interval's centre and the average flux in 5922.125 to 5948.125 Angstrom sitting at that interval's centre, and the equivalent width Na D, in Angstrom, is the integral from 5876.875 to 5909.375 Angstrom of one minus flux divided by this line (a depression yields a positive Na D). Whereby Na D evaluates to 4.2 Angstrom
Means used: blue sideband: 17.7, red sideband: 17.8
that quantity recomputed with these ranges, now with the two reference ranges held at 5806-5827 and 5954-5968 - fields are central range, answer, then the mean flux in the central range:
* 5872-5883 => 0.64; 17.1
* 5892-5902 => 2.12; 14.3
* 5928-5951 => 0.46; 17.8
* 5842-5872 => 1.42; 17.3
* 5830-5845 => -0.11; 18.3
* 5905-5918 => 0.62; 17.3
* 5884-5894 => 2.15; 14.2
